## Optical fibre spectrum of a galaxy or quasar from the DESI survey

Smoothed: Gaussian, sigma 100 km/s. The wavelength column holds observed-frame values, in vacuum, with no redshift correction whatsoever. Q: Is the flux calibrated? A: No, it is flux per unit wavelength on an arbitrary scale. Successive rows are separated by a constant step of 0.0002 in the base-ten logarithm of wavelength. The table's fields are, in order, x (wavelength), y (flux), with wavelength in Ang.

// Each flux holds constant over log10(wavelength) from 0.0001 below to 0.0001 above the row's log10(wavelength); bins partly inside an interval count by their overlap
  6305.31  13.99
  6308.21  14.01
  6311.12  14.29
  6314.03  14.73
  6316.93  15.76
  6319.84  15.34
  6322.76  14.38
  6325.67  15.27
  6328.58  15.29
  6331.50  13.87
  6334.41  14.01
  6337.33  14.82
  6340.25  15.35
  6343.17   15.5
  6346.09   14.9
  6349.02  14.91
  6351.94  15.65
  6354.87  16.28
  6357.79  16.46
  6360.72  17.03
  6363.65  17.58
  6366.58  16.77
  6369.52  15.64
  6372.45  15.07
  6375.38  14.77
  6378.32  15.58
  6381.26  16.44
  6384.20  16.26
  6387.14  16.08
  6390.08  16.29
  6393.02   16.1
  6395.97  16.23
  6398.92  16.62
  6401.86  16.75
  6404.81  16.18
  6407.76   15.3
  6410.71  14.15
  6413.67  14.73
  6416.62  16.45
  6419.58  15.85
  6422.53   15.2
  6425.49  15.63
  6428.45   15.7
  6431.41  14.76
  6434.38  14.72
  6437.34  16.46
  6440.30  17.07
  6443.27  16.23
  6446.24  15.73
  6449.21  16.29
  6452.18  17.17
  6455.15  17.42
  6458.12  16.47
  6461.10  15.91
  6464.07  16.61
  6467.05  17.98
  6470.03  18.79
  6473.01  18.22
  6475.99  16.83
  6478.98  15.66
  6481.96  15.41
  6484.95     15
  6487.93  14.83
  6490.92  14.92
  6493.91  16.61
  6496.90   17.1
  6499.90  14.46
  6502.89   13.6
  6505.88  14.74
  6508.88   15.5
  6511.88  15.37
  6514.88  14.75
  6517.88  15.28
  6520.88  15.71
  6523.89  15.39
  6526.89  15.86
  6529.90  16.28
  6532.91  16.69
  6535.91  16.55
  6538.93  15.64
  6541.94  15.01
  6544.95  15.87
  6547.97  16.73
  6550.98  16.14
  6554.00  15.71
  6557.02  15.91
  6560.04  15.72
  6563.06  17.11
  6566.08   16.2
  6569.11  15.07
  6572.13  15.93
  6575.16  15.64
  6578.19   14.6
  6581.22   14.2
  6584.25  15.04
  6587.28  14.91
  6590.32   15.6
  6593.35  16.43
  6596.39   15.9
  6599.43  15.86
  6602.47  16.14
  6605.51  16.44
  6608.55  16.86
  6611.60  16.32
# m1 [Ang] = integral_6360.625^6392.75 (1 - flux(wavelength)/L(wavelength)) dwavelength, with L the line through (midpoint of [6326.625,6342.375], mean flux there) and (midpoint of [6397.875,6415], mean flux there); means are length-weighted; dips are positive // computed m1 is -1.8 Ang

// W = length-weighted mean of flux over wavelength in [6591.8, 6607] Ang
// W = 16.2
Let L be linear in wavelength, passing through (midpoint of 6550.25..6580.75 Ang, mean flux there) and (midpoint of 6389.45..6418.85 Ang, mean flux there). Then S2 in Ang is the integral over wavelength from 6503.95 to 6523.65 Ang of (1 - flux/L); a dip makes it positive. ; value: 0.72 Ang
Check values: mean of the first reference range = 15.9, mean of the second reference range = 15.7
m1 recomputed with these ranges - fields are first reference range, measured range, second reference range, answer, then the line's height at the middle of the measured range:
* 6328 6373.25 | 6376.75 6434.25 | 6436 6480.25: 1.60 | 16.2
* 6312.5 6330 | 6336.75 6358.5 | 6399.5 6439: -0.33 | 15.2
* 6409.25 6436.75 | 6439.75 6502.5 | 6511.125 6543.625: -3.59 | 15.5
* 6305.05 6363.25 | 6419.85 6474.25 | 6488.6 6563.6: -3.44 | 15.5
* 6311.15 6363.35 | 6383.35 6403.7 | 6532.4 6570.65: -1.12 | 15.5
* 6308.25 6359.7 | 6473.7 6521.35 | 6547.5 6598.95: 0.28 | 15.5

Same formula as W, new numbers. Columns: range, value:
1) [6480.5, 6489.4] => 15.1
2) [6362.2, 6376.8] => 16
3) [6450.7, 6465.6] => 16.7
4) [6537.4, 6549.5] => 15.8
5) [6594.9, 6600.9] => 15.9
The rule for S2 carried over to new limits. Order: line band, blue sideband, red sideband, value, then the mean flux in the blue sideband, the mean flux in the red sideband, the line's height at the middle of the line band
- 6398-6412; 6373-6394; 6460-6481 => 0.4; 15.9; 17.1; 16.2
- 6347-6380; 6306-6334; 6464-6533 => -2.1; 14.7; 15.9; 15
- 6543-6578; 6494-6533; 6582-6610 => -0.6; 15.4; 15.9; 15.7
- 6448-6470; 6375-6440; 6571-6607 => -1.8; 15.8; 15.6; 15.7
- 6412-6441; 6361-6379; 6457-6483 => 1.6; 16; 16.9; 16.5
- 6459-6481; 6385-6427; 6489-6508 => -2.4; 15.8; 15.2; 15.4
